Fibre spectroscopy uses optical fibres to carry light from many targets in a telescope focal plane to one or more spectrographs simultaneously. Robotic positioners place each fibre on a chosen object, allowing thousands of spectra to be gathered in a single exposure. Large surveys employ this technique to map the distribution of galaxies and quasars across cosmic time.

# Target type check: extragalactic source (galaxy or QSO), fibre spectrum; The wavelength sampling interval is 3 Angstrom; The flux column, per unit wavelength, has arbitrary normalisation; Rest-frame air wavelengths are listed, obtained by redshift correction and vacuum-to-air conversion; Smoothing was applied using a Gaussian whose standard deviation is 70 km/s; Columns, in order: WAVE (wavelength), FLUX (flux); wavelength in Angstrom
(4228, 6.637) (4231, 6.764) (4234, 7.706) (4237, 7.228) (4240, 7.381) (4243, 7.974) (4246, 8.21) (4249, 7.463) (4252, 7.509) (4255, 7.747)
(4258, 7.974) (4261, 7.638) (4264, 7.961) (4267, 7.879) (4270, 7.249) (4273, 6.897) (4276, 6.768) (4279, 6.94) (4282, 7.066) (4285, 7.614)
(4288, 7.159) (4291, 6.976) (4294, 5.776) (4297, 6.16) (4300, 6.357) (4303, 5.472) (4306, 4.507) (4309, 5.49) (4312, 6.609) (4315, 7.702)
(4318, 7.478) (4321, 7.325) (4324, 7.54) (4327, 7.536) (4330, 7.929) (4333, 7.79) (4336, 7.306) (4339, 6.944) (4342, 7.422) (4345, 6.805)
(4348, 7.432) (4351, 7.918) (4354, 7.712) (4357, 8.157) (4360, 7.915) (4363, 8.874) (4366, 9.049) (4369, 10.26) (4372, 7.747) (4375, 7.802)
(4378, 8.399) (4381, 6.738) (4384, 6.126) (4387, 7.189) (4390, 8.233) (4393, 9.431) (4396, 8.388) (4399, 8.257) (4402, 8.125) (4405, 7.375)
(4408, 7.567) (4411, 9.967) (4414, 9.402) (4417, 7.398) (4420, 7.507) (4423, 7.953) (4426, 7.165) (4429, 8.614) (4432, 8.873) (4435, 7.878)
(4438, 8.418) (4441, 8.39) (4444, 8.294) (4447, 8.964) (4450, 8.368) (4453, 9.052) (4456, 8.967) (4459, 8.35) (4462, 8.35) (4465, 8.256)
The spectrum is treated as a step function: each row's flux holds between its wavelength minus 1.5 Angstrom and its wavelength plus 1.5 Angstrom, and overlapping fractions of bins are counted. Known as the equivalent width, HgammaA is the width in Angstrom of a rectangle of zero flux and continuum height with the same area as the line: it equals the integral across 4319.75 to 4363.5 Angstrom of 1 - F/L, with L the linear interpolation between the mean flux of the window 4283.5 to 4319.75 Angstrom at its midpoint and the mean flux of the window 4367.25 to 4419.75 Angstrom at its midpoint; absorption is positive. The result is -2.6 Angstrom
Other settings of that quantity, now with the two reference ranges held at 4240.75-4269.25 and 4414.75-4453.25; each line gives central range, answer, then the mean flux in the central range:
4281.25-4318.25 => 6.8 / 6.44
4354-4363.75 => -0.2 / 8.18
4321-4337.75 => 0.8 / 7.58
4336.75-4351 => 1.4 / 7.24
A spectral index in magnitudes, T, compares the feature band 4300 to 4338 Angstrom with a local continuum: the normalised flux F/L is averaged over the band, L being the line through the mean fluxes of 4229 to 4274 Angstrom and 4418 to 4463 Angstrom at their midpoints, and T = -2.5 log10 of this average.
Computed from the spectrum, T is 0.14 mag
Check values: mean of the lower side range 7.57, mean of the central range 6.87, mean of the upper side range 8.33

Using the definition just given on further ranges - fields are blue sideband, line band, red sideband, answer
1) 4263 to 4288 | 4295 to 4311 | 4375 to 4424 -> 0.30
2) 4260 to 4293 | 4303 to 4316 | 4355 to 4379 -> 0.28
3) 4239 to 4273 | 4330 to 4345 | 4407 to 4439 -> 0.09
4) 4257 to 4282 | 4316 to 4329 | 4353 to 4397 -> 0.04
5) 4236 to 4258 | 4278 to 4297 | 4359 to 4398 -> 0.14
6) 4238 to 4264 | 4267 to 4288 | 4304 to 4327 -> 0.02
